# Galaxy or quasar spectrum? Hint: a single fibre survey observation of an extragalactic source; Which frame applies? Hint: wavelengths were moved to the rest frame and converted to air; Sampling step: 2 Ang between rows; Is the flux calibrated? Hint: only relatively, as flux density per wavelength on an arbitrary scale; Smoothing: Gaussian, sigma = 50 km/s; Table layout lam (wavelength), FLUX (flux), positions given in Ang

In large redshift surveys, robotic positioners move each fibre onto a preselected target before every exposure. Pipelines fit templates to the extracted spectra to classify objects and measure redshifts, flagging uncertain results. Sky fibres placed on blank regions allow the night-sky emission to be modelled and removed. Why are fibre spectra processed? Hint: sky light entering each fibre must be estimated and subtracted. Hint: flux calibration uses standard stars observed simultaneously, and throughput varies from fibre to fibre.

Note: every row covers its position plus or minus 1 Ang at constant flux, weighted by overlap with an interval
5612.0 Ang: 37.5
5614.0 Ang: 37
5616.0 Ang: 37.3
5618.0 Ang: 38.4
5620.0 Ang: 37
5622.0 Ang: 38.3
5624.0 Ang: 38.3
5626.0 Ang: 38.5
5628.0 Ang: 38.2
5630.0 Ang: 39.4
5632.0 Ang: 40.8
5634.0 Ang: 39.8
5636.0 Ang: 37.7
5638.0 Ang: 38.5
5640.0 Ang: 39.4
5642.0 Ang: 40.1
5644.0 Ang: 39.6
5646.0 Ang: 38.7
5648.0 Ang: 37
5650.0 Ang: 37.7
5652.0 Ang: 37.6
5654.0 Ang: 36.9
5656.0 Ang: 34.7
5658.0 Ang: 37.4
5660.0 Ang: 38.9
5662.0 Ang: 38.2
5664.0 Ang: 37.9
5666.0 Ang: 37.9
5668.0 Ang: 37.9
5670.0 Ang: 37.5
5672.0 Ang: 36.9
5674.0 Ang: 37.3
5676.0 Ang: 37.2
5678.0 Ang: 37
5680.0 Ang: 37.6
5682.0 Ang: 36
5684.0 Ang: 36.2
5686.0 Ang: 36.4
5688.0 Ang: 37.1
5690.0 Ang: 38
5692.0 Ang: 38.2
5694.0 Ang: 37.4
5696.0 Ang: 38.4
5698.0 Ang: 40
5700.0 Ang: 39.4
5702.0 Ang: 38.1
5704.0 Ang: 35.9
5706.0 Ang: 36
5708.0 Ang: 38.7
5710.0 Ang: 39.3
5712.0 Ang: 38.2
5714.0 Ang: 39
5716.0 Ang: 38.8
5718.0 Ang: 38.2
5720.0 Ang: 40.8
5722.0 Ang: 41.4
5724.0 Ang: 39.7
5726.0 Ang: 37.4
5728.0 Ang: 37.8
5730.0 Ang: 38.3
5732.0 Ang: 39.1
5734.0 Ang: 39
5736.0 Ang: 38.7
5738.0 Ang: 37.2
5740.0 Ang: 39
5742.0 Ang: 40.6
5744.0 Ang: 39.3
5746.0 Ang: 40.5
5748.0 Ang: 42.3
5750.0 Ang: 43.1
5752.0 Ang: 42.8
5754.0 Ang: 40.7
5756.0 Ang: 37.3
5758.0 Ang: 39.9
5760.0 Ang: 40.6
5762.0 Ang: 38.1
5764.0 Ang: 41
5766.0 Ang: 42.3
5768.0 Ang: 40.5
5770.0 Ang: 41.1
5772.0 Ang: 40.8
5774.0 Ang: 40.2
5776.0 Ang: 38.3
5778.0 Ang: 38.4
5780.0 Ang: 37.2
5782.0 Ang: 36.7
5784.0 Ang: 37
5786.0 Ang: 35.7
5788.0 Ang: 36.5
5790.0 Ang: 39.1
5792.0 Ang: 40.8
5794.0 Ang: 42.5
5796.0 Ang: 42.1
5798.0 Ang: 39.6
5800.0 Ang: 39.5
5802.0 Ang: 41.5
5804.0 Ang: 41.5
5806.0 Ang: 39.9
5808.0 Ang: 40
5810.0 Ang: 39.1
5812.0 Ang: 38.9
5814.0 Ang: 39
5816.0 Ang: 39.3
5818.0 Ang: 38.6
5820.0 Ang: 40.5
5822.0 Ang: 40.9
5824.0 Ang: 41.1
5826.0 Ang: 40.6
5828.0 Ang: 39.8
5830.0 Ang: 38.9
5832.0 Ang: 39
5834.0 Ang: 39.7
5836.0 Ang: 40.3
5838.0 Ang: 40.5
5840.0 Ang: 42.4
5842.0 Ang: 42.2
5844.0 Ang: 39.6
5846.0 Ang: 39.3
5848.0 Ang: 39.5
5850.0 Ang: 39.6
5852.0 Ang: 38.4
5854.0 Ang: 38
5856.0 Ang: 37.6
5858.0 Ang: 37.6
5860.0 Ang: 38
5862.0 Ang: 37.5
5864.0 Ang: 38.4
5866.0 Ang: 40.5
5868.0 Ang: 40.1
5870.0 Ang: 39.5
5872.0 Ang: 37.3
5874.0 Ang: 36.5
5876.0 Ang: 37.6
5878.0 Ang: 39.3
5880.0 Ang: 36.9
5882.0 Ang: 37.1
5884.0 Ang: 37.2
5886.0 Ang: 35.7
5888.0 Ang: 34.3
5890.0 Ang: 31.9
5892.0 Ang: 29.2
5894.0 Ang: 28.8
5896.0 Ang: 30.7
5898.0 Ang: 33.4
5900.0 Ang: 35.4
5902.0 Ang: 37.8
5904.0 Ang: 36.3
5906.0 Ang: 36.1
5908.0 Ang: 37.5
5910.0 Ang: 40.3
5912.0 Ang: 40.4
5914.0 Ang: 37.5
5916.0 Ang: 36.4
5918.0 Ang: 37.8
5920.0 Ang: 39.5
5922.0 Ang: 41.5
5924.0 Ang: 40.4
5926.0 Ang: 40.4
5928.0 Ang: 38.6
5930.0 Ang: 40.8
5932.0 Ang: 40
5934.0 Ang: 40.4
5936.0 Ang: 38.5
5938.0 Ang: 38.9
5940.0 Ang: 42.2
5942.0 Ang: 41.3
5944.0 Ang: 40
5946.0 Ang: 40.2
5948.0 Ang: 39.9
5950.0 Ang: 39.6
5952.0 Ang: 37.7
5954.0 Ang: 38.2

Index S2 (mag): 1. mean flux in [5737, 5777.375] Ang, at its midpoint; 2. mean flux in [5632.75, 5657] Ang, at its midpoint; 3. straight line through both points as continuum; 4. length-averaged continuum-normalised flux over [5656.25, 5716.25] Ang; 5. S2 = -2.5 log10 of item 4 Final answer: 0.03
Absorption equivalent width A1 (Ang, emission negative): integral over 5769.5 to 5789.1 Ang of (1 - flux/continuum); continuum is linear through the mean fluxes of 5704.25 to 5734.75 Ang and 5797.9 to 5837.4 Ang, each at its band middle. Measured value 0.65 Ang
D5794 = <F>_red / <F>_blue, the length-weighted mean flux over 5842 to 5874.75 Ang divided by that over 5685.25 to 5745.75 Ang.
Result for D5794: 1.0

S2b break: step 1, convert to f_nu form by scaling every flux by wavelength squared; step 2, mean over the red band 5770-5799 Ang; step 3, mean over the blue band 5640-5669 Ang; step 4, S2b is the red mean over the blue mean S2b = 1.1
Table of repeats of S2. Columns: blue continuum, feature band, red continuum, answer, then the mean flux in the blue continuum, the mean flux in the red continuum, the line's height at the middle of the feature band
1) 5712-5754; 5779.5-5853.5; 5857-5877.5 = -0.02 mag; 39.6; 38.3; 38.8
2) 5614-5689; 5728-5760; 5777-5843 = -0.02 mag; 37.9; 39.7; 38.9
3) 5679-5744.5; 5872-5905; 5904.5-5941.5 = 0.12 mag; 38.3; 39.3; 39.1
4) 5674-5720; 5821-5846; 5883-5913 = -0.13 mag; 37.8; 35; 35.9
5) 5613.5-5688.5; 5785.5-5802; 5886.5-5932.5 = -0.07 mag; 37.9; 36.7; 37.2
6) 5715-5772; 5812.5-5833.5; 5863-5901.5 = -0.06 mag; 39.9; 35.8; 37.5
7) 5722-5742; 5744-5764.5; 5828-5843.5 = -0.04 mag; 38.7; 40.4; 39.1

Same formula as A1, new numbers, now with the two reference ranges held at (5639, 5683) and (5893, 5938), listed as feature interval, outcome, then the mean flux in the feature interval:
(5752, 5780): -1.67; 39.9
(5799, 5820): -1.16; 39.8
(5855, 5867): -0.18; 38.3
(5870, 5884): 0.04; 37.6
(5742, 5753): -1.11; 41.5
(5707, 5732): -0.85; 39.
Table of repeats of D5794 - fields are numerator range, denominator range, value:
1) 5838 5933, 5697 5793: 0.96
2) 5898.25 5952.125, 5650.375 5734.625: 1.03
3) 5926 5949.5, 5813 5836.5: 1.01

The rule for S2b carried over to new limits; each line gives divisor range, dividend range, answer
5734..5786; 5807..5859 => 1.03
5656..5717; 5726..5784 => 1.08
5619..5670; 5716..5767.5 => 1.08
